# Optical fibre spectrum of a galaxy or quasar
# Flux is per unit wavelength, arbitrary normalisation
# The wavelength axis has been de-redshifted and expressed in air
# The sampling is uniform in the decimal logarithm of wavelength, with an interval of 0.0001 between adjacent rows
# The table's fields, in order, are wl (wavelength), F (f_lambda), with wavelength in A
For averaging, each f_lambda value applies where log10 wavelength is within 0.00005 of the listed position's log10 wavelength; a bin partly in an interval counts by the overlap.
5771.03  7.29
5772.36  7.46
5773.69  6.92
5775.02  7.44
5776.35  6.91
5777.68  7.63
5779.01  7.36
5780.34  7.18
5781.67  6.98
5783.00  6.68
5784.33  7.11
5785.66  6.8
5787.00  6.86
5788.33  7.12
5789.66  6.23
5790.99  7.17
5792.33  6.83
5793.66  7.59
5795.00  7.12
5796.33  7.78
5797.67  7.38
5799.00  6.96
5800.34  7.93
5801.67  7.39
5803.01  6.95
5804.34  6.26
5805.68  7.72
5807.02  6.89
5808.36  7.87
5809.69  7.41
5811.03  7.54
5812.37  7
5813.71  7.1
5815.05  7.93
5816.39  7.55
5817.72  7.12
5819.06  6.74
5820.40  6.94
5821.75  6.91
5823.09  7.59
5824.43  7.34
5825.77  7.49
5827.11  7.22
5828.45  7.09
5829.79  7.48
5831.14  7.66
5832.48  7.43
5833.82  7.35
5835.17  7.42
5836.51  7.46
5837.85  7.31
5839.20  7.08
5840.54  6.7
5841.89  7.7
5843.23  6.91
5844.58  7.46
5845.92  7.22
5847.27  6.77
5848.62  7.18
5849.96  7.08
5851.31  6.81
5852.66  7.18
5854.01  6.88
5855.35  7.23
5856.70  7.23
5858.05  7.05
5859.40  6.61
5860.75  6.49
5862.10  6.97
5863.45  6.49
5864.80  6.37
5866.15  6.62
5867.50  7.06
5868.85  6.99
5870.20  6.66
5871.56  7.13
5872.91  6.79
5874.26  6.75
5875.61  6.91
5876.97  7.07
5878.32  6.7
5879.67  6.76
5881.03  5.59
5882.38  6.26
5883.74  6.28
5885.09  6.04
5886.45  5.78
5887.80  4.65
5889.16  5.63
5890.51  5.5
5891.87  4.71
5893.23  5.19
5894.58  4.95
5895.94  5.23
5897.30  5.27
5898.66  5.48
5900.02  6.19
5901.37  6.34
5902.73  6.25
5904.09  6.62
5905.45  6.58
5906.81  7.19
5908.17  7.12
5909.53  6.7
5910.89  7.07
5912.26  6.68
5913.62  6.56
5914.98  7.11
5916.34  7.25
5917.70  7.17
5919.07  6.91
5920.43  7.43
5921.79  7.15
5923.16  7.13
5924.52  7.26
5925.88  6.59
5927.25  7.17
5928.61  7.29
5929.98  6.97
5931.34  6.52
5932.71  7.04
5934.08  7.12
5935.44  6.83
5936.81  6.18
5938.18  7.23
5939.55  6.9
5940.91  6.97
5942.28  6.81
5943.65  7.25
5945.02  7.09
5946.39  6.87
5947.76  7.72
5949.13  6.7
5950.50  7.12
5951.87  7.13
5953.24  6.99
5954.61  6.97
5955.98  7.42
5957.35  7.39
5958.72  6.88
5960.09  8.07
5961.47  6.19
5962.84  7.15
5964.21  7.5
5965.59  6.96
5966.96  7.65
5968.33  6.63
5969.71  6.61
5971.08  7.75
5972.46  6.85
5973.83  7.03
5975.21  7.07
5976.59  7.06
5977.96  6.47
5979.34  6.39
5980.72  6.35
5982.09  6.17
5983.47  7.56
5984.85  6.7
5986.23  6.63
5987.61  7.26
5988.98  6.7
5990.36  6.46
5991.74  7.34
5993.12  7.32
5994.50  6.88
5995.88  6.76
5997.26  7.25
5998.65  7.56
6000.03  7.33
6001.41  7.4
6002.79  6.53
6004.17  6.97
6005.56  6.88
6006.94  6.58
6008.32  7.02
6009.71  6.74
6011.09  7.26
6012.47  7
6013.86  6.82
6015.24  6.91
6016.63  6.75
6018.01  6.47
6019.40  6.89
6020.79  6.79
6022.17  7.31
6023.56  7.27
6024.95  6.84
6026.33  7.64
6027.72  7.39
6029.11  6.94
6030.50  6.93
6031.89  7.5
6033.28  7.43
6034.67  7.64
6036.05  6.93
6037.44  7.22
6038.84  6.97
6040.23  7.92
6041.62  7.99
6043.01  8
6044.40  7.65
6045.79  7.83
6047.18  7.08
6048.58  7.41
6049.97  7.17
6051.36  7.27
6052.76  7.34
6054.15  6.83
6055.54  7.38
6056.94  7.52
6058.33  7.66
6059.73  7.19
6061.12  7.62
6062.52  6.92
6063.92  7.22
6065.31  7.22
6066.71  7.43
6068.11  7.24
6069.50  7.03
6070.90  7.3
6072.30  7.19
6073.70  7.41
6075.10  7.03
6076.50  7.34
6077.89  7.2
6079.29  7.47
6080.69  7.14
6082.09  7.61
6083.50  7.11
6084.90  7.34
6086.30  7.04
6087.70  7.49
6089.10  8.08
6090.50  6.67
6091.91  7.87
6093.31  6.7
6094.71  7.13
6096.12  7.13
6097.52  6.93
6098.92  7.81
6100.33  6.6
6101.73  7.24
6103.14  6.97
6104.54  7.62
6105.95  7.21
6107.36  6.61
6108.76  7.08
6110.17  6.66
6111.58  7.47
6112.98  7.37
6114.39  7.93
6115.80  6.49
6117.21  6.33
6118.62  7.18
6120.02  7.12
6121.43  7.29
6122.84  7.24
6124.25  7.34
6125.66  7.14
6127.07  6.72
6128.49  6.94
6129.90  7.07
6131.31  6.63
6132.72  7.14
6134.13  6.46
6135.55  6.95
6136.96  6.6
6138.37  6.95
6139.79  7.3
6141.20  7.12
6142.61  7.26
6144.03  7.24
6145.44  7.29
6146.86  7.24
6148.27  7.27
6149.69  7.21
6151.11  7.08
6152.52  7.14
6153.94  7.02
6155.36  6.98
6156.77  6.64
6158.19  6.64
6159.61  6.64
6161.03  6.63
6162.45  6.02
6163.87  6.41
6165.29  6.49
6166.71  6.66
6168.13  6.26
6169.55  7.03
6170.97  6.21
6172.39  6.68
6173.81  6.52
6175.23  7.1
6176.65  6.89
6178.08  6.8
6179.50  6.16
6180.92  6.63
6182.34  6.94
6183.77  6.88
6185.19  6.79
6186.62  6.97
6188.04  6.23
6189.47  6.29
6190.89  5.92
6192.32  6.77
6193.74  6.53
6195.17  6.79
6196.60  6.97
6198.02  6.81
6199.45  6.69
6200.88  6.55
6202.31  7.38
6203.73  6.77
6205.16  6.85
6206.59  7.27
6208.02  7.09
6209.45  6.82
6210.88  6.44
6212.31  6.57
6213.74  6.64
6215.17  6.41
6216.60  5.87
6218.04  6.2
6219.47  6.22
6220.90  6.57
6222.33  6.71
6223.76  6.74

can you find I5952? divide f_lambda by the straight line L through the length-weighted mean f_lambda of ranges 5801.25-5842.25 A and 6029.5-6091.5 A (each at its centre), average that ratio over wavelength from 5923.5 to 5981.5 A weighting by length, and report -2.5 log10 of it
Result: 0.05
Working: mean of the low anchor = 7.27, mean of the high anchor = 7.34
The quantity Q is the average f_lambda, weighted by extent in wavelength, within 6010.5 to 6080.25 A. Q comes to 7.26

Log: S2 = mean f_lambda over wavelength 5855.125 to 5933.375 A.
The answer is 6.53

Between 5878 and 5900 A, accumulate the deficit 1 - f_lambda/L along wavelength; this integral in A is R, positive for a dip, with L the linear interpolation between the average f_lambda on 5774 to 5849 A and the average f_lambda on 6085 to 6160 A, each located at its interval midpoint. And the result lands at 4.8 A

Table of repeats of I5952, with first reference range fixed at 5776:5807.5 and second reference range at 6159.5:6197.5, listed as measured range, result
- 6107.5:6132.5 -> -0.059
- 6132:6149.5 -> -0.067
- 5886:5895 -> 0.321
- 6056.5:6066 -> -0.089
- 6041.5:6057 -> -0.101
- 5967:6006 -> -0.012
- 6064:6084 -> -0.081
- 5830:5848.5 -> -0.032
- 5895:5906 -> 0.170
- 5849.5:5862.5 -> 0.014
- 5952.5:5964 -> -0.039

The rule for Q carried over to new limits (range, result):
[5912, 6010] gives 7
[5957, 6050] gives 7.09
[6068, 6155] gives 7.14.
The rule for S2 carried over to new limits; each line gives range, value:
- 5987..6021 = 6.96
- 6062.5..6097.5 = 7.25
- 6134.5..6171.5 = 6.85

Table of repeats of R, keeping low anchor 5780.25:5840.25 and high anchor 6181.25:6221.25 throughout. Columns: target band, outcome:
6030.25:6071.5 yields -3.0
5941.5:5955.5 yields -0.1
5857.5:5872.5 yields 0.8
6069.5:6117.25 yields -2.8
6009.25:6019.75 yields 0.1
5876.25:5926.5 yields 5.3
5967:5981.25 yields 0.2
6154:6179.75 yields 0.3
